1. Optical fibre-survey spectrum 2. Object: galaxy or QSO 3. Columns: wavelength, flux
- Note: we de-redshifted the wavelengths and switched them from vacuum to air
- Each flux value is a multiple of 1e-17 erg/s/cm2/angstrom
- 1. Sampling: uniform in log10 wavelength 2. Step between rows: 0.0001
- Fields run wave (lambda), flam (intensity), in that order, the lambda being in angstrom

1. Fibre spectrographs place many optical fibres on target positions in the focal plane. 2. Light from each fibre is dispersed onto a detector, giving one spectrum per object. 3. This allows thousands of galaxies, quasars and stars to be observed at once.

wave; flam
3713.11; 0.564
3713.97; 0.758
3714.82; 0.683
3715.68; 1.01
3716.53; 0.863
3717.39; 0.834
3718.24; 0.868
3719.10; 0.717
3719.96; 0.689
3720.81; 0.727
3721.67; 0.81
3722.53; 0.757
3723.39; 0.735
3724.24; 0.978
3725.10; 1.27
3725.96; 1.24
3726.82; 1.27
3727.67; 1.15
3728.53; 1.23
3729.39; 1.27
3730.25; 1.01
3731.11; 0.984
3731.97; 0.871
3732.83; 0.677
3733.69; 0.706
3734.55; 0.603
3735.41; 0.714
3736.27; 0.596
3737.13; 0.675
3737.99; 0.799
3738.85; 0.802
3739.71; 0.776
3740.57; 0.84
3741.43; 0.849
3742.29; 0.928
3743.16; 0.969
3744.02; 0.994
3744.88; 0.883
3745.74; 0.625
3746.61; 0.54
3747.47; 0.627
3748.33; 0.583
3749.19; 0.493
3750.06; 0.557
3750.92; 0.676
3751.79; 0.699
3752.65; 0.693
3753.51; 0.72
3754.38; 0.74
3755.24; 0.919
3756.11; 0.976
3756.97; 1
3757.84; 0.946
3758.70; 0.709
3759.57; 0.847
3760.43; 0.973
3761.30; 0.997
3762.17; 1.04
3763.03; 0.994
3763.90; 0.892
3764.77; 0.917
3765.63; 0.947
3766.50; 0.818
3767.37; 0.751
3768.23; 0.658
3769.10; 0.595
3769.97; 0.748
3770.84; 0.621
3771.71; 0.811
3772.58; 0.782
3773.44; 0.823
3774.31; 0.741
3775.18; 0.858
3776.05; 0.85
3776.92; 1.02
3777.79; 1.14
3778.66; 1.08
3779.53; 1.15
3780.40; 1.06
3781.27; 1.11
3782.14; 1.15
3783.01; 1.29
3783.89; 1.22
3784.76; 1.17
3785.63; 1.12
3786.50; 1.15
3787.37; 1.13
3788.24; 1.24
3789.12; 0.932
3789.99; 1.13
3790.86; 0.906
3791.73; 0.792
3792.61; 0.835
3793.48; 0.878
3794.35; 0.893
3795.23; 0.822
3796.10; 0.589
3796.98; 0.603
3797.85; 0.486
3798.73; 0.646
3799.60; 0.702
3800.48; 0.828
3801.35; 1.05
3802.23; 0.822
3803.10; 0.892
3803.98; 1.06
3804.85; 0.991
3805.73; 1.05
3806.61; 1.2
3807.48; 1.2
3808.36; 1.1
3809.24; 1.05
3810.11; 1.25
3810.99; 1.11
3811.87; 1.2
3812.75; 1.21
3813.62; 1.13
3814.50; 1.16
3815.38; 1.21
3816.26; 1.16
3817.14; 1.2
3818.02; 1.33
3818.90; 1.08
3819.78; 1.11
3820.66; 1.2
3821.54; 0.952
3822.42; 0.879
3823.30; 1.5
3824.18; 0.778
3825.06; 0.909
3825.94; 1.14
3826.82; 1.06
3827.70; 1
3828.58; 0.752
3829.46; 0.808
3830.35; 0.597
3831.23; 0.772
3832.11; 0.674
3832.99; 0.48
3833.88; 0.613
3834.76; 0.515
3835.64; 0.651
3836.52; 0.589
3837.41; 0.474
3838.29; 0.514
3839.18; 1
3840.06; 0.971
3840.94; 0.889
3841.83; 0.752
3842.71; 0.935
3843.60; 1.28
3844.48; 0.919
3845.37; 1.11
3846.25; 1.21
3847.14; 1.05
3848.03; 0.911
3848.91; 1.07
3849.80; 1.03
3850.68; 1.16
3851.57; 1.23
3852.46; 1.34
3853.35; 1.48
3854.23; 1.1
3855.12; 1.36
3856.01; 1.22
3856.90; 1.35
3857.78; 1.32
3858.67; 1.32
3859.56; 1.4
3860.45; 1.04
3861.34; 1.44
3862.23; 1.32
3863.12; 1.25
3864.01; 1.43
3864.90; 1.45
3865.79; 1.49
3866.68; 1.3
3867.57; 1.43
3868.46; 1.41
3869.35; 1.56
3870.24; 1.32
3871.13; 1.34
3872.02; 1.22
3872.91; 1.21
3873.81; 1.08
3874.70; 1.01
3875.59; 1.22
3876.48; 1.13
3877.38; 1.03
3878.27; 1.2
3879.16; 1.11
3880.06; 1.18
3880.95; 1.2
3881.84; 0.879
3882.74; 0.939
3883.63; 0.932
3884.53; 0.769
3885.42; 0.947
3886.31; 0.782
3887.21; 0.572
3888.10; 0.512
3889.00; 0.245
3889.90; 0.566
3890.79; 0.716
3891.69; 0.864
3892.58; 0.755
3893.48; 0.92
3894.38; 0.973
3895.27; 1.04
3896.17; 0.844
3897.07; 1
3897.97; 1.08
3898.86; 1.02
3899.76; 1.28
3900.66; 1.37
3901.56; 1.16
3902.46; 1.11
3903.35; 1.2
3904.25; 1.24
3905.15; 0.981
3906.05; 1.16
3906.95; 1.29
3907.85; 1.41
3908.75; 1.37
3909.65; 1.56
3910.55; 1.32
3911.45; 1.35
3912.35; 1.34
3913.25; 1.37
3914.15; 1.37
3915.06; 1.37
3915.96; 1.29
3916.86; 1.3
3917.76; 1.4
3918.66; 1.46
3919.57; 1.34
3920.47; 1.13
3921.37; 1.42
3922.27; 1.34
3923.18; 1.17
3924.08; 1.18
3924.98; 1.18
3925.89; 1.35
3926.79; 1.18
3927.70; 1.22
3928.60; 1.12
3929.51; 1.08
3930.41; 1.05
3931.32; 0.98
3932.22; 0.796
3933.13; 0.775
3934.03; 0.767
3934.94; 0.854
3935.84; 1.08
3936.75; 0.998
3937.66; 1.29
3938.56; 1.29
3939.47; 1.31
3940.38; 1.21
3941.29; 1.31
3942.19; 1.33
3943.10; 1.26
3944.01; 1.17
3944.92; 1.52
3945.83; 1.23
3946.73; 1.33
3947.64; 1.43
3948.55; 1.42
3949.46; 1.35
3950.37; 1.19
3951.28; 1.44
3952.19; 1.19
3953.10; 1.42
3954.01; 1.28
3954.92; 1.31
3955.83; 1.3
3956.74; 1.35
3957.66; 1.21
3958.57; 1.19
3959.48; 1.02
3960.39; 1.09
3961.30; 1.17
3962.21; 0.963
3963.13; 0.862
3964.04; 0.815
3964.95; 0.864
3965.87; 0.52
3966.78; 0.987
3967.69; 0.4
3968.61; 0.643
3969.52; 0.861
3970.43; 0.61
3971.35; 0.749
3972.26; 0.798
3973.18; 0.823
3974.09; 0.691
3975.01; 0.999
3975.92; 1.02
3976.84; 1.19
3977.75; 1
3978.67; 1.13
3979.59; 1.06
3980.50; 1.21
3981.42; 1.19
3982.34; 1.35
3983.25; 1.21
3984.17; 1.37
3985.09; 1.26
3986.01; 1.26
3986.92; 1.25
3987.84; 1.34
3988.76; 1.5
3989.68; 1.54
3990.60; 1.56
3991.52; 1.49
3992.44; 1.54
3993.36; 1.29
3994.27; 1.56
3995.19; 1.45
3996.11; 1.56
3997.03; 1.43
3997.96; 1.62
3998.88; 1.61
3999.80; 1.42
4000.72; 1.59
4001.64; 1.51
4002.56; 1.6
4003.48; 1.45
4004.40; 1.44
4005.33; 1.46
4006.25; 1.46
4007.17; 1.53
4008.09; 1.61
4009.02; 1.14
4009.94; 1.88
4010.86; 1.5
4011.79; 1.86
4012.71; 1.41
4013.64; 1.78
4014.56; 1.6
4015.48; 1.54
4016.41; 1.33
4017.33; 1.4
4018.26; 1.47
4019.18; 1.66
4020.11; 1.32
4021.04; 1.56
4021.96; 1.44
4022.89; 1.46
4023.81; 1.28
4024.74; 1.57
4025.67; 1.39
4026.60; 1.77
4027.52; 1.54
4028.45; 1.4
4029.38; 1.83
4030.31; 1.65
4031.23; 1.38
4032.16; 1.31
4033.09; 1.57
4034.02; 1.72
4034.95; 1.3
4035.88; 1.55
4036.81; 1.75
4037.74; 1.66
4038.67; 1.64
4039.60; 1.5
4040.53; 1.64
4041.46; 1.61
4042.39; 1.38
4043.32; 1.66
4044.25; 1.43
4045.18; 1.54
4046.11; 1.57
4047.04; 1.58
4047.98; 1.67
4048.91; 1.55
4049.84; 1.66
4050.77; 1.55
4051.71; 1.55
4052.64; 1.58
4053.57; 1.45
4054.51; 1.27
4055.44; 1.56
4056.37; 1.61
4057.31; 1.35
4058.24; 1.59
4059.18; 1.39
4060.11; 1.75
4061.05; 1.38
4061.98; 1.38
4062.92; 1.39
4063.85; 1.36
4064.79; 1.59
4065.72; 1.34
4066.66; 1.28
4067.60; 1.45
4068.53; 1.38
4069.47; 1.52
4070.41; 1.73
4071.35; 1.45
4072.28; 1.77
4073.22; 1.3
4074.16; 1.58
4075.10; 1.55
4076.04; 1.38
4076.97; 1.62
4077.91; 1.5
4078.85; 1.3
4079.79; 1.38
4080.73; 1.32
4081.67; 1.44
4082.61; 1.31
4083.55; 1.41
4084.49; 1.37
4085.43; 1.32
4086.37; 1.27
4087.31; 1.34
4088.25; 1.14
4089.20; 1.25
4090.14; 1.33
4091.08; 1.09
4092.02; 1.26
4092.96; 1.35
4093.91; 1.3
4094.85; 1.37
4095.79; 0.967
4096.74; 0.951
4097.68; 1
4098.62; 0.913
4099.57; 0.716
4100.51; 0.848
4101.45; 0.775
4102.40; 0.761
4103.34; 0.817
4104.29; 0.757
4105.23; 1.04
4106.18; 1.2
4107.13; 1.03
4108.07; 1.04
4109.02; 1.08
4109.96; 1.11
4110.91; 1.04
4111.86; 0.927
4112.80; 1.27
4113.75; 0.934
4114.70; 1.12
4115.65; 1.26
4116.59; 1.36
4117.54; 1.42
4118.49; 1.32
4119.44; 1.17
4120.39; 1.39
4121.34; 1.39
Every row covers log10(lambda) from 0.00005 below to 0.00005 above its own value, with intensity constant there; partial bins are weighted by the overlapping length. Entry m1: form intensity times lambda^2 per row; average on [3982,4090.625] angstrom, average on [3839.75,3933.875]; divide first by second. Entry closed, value 1.40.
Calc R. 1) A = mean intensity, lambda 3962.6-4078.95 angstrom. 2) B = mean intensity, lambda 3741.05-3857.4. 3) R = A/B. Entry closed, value 1.5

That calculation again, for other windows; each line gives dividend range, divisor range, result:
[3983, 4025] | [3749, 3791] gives 1.62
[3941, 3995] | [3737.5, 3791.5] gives 1.31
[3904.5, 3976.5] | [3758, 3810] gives 1.23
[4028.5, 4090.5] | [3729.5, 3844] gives 1.66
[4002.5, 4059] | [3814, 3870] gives 1.42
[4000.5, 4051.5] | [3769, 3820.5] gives 1.55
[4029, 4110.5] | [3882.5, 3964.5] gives 1.20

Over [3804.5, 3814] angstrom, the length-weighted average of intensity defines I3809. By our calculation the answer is 1.14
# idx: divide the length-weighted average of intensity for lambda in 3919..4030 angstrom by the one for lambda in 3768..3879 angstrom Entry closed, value 1.23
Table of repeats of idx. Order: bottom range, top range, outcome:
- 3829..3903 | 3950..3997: 1.10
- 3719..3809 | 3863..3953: 1.31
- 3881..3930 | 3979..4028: 1.32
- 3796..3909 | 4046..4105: 1.29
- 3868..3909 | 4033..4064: 1.47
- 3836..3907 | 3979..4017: 1.35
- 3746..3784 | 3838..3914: 1.31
